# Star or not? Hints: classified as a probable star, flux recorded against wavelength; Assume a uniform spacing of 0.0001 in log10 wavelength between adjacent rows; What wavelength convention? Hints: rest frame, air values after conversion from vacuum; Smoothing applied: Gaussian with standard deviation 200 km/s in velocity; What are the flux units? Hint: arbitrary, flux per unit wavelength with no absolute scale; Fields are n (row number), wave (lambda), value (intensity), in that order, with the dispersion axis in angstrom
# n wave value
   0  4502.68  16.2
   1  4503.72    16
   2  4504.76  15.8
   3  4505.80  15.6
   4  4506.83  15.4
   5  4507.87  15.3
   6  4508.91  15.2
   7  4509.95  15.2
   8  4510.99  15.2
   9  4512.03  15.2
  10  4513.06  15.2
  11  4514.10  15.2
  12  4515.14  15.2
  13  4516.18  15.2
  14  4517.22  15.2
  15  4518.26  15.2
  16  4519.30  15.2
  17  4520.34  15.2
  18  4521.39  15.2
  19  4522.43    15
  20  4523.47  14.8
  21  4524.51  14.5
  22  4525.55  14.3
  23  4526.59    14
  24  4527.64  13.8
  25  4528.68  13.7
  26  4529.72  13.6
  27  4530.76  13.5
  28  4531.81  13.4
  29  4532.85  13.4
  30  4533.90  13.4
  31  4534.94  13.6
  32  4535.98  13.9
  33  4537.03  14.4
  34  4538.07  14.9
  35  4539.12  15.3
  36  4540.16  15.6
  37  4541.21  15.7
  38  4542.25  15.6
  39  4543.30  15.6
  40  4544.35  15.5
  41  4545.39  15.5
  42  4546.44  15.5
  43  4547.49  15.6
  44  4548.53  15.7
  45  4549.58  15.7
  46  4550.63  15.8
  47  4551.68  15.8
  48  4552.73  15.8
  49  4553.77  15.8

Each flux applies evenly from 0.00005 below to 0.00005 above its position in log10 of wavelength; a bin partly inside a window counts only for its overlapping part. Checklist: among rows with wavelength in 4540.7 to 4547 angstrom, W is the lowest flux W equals 15.5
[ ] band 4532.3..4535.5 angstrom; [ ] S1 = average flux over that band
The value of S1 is 13.5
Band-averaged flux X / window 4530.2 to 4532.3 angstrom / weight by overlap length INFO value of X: 13.4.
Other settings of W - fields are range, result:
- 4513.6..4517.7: 15.2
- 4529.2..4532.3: 13.4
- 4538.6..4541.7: 15.3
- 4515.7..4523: 15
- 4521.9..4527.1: 14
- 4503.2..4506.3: 15.6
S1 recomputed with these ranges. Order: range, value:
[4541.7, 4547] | 15.5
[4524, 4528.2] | 14.1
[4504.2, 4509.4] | 15.5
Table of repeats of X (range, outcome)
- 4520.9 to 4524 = 15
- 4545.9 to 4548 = 15.5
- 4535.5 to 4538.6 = 14.4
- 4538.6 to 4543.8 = 15.6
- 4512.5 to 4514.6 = 15.3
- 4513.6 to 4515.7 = 15.2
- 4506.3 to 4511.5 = 15.3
